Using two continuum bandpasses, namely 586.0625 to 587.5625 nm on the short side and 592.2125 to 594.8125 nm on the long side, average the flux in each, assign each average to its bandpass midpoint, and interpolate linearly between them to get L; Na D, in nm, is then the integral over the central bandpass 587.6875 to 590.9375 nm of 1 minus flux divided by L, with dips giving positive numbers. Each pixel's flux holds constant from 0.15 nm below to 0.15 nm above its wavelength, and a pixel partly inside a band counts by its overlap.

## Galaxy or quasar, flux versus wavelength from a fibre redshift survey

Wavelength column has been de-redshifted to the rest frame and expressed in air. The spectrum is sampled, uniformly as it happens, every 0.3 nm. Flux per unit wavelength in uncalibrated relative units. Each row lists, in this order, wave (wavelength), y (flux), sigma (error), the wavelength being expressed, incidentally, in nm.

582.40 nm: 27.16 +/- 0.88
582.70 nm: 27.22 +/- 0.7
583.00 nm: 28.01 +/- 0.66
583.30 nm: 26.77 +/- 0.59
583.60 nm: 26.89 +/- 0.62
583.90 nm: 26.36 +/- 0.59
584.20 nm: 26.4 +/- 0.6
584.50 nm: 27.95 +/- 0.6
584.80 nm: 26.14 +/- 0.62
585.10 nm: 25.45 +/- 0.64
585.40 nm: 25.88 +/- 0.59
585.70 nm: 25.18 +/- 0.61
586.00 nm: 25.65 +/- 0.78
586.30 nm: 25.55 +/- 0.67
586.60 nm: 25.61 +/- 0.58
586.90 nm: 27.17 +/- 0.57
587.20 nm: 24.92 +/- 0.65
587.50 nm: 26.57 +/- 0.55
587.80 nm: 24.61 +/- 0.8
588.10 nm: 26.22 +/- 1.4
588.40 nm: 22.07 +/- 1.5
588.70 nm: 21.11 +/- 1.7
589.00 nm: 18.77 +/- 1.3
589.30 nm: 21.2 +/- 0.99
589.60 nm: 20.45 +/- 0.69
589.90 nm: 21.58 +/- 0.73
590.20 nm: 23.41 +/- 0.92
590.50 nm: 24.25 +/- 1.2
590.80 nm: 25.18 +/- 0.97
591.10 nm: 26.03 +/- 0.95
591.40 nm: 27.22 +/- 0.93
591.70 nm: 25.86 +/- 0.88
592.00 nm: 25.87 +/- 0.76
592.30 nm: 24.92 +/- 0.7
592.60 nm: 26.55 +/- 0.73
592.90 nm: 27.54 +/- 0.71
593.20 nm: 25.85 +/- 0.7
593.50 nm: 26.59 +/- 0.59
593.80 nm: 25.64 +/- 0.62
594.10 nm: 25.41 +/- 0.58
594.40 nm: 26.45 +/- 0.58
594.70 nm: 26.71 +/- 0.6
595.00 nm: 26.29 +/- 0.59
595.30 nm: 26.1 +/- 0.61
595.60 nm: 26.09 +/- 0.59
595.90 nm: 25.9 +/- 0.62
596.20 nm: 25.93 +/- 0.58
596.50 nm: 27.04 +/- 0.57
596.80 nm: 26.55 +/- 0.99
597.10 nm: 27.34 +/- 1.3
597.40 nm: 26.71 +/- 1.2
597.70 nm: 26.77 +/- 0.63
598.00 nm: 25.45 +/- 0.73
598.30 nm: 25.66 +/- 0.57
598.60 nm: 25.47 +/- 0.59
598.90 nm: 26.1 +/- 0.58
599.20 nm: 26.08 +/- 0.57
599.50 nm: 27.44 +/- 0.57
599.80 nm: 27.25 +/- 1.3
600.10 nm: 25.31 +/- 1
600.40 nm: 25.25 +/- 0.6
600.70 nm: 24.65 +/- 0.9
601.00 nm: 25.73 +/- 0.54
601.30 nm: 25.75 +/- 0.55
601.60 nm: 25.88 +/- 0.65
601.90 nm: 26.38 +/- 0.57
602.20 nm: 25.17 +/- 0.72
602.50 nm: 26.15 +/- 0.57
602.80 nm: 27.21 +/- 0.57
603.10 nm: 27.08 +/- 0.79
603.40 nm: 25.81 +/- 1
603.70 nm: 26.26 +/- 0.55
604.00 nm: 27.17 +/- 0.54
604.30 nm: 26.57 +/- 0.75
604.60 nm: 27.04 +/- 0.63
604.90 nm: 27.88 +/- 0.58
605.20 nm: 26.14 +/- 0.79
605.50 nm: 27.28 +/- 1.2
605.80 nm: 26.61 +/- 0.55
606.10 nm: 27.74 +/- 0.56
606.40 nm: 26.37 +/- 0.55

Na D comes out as 0.43 nm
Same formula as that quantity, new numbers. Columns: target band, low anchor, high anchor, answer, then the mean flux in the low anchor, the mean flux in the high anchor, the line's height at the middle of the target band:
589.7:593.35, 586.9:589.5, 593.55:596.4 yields -0.08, 23.4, 26.1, 24.7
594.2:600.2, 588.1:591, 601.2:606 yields -0.42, 22.3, 26.5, 24.6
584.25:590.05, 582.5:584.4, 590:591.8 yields 0.39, 27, 25.2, 26.1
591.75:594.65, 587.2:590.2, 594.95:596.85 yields -0.14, 22.7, 26.3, 24.9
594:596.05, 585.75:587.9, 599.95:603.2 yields -0.03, 25.7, 25.9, 25.8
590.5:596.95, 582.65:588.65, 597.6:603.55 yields -0.04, 25.9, 26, 26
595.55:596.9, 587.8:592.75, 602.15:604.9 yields -0.07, 23.8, 26.6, 25.1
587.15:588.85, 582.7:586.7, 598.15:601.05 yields 0.13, 26.3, 25.9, 26.2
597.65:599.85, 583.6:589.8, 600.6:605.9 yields -0.02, 24.7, 26.4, 25.9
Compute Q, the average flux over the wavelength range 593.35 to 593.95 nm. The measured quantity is 26.1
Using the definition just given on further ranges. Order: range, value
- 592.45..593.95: 26.4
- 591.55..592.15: 25.9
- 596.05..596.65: 26.5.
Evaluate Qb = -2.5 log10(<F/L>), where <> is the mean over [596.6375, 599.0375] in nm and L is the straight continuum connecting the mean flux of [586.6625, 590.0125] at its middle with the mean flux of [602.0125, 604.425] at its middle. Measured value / -0.042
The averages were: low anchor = 23.2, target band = 26.3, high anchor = 26.4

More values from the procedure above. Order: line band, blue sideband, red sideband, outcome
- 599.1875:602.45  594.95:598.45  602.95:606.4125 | 0.03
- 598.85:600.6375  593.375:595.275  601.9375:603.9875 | 0.00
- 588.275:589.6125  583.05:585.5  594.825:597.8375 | 0.27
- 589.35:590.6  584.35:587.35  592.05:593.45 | 0.17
